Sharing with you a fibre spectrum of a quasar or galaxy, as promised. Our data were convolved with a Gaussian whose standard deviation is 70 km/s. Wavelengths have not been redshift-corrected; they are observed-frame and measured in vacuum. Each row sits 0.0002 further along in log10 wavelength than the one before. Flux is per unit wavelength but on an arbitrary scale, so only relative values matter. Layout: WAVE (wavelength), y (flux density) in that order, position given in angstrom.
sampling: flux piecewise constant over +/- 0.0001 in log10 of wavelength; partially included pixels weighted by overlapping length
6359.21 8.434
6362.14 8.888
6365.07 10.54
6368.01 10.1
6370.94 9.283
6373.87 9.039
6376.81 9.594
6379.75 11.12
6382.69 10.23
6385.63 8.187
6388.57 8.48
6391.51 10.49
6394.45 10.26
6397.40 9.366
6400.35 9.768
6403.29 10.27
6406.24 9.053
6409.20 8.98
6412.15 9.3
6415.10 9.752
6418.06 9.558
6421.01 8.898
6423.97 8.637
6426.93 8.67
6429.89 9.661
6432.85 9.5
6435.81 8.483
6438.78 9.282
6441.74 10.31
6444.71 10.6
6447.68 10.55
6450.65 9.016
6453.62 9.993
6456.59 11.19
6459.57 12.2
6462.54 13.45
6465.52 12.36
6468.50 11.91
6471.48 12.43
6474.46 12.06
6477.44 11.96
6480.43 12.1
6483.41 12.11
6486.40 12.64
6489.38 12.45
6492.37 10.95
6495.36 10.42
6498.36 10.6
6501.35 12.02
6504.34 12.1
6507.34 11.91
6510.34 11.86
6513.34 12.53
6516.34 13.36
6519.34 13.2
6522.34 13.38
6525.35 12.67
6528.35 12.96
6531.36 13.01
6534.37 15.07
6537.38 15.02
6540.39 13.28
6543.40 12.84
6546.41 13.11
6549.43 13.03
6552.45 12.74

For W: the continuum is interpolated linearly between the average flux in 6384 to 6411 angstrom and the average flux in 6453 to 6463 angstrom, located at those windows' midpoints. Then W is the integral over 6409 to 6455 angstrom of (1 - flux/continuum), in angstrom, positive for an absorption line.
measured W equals 5.3 angstrom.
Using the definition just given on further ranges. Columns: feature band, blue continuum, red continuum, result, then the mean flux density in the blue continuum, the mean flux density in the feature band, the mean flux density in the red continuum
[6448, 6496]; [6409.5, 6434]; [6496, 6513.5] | -4.3 angstrom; 9.23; 11.7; 11.7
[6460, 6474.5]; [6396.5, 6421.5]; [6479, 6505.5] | -1.9 angstrom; 9.46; 12.5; 11.7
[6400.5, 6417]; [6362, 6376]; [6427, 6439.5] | -0.3 angstrom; 9.63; 9.5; 9.16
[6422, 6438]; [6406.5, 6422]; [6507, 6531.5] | 1.3 angstrom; 9.29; 9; 12.8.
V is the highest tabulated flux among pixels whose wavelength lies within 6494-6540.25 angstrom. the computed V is 15.07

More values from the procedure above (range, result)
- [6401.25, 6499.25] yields 13.45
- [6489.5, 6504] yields 12.02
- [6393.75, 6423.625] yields 10.27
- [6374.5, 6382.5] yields 11.12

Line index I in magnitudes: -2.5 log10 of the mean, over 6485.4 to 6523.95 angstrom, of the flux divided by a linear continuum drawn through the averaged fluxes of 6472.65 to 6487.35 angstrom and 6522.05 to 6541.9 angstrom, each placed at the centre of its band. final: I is 0.07 mag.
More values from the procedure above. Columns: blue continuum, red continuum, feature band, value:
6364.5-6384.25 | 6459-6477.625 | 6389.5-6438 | 0.16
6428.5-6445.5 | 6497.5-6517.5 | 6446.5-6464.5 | -0.09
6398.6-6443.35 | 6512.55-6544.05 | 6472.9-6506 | 0.02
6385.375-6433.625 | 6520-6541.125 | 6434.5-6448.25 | 0.07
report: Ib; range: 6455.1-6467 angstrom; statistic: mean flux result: 12.3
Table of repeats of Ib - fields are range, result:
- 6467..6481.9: 12.1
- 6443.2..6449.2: 10.6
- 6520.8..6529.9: 13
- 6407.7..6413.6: 9.13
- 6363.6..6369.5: 10.3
